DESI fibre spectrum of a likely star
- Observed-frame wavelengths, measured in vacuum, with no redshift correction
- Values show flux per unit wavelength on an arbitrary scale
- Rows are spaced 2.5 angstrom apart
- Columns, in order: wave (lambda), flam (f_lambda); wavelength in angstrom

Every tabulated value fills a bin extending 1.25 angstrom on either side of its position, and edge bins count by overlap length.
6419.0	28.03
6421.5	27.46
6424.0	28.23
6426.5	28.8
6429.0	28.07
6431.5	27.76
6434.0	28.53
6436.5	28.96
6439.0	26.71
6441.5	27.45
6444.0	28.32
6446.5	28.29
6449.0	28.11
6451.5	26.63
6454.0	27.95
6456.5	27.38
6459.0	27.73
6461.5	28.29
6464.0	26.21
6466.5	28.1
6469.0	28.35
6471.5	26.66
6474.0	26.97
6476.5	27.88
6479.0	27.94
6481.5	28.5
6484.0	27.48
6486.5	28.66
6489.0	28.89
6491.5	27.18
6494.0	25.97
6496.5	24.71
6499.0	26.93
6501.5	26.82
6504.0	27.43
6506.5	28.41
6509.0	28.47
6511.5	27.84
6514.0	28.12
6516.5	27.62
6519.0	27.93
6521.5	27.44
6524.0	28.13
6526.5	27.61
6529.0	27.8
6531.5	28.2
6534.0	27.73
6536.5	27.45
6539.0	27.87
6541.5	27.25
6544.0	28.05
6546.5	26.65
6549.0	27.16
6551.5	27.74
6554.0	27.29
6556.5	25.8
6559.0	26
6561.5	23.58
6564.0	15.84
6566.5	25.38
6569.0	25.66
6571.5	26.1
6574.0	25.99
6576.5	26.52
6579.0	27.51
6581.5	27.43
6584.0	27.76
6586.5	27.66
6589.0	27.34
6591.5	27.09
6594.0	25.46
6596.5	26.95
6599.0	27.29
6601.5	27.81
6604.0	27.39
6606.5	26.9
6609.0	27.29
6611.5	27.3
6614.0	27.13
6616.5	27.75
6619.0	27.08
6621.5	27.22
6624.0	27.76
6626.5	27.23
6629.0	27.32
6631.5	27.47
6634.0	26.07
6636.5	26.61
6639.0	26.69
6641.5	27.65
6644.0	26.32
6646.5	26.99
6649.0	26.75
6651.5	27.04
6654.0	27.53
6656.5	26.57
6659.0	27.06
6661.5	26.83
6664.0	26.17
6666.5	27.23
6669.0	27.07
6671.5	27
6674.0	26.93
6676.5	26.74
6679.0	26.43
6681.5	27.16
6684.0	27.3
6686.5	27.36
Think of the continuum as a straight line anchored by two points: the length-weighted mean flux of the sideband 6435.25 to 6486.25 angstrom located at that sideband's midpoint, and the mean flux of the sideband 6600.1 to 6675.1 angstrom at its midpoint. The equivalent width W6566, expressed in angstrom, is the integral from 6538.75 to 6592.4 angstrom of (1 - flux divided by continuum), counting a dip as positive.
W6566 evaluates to 2.2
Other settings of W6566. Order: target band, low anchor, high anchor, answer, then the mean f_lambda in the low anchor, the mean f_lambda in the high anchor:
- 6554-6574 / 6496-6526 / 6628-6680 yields 2.15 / 27.6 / 26.9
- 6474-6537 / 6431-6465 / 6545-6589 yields -1.79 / 27.7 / 25.9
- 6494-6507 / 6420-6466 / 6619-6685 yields 0.43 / 27.8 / 27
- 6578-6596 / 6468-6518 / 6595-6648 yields 0.06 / 27.5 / 27.1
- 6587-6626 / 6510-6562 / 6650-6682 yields -0.12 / 27.4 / 26.9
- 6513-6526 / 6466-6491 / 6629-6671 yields -0.07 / 27.9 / 26.9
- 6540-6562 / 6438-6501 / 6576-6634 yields 0.48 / 27.5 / 27.2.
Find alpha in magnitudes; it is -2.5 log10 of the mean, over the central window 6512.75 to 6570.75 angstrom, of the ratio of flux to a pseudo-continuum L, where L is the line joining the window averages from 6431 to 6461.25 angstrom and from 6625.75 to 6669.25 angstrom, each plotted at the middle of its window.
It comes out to 0.03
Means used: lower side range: 27.8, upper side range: 26.9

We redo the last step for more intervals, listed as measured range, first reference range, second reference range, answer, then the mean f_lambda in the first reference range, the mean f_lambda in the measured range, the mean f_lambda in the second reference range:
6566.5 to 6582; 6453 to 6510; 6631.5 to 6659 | 0.03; 27.5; 26.4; 26.9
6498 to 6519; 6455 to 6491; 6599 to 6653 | 0.00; 27.8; 27.7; 27.1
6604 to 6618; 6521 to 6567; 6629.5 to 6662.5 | -0.02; 26.5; 27.3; 26.9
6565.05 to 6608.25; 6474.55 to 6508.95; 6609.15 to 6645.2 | 0.02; 27.5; 26.8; 27.1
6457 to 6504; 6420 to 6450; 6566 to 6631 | 0.01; 28.1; 27.4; 27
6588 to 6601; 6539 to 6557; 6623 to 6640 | 0.01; 27.2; 26.9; 27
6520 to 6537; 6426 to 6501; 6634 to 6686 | -0.02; 27.6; 27.8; 26.9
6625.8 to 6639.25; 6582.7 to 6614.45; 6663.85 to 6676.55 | 0.01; 27.2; 26.9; 26.9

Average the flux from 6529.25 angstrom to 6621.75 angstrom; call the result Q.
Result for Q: 26.7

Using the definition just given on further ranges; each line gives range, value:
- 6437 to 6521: 27.6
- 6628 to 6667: 26.9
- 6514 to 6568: 26.6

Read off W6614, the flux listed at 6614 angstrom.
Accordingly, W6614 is 27.13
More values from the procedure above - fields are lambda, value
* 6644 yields 26.32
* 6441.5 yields 27.45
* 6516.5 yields 27.62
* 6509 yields 28.47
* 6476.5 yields 27.88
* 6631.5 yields 27.47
